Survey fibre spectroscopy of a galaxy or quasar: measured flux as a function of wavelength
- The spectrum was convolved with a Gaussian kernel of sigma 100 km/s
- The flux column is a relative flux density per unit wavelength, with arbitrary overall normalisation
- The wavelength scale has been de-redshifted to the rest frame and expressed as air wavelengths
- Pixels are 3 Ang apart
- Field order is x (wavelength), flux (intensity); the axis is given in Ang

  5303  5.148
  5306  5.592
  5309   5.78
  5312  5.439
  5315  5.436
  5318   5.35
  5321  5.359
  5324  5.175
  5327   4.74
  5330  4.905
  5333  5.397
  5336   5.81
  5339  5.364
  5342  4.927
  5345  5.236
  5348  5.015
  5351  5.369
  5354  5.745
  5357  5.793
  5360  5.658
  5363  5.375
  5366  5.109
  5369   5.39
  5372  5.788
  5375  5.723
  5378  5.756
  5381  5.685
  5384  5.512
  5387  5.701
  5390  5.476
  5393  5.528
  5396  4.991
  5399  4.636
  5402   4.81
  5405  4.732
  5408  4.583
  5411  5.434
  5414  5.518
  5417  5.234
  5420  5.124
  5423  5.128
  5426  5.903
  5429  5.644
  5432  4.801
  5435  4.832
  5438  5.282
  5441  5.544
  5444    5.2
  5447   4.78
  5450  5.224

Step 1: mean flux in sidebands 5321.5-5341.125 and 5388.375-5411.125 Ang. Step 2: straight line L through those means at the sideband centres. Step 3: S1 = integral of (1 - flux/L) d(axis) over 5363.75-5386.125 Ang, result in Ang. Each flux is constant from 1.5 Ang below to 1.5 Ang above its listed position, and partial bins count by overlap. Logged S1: -2.1 Ang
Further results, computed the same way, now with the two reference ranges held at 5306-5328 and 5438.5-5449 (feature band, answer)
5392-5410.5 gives 1.2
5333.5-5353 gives 0.1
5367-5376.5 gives -0.6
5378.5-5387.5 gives -0.6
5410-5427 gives -0.5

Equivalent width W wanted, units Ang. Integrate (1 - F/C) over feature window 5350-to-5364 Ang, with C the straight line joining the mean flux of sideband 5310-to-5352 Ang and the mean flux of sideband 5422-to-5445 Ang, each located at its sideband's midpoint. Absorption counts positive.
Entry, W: -0.9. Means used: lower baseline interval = 5.26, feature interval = 5.6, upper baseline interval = 5.3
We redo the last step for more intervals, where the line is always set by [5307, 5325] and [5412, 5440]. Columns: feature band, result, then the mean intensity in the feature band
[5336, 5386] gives -1.0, 5.48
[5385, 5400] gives 0.1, 5.3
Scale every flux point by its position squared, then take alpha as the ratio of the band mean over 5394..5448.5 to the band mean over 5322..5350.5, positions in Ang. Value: 1.02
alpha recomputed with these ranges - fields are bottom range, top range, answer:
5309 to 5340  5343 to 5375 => 1.04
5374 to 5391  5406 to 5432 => 0.95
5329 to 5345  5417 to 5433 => 1.04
